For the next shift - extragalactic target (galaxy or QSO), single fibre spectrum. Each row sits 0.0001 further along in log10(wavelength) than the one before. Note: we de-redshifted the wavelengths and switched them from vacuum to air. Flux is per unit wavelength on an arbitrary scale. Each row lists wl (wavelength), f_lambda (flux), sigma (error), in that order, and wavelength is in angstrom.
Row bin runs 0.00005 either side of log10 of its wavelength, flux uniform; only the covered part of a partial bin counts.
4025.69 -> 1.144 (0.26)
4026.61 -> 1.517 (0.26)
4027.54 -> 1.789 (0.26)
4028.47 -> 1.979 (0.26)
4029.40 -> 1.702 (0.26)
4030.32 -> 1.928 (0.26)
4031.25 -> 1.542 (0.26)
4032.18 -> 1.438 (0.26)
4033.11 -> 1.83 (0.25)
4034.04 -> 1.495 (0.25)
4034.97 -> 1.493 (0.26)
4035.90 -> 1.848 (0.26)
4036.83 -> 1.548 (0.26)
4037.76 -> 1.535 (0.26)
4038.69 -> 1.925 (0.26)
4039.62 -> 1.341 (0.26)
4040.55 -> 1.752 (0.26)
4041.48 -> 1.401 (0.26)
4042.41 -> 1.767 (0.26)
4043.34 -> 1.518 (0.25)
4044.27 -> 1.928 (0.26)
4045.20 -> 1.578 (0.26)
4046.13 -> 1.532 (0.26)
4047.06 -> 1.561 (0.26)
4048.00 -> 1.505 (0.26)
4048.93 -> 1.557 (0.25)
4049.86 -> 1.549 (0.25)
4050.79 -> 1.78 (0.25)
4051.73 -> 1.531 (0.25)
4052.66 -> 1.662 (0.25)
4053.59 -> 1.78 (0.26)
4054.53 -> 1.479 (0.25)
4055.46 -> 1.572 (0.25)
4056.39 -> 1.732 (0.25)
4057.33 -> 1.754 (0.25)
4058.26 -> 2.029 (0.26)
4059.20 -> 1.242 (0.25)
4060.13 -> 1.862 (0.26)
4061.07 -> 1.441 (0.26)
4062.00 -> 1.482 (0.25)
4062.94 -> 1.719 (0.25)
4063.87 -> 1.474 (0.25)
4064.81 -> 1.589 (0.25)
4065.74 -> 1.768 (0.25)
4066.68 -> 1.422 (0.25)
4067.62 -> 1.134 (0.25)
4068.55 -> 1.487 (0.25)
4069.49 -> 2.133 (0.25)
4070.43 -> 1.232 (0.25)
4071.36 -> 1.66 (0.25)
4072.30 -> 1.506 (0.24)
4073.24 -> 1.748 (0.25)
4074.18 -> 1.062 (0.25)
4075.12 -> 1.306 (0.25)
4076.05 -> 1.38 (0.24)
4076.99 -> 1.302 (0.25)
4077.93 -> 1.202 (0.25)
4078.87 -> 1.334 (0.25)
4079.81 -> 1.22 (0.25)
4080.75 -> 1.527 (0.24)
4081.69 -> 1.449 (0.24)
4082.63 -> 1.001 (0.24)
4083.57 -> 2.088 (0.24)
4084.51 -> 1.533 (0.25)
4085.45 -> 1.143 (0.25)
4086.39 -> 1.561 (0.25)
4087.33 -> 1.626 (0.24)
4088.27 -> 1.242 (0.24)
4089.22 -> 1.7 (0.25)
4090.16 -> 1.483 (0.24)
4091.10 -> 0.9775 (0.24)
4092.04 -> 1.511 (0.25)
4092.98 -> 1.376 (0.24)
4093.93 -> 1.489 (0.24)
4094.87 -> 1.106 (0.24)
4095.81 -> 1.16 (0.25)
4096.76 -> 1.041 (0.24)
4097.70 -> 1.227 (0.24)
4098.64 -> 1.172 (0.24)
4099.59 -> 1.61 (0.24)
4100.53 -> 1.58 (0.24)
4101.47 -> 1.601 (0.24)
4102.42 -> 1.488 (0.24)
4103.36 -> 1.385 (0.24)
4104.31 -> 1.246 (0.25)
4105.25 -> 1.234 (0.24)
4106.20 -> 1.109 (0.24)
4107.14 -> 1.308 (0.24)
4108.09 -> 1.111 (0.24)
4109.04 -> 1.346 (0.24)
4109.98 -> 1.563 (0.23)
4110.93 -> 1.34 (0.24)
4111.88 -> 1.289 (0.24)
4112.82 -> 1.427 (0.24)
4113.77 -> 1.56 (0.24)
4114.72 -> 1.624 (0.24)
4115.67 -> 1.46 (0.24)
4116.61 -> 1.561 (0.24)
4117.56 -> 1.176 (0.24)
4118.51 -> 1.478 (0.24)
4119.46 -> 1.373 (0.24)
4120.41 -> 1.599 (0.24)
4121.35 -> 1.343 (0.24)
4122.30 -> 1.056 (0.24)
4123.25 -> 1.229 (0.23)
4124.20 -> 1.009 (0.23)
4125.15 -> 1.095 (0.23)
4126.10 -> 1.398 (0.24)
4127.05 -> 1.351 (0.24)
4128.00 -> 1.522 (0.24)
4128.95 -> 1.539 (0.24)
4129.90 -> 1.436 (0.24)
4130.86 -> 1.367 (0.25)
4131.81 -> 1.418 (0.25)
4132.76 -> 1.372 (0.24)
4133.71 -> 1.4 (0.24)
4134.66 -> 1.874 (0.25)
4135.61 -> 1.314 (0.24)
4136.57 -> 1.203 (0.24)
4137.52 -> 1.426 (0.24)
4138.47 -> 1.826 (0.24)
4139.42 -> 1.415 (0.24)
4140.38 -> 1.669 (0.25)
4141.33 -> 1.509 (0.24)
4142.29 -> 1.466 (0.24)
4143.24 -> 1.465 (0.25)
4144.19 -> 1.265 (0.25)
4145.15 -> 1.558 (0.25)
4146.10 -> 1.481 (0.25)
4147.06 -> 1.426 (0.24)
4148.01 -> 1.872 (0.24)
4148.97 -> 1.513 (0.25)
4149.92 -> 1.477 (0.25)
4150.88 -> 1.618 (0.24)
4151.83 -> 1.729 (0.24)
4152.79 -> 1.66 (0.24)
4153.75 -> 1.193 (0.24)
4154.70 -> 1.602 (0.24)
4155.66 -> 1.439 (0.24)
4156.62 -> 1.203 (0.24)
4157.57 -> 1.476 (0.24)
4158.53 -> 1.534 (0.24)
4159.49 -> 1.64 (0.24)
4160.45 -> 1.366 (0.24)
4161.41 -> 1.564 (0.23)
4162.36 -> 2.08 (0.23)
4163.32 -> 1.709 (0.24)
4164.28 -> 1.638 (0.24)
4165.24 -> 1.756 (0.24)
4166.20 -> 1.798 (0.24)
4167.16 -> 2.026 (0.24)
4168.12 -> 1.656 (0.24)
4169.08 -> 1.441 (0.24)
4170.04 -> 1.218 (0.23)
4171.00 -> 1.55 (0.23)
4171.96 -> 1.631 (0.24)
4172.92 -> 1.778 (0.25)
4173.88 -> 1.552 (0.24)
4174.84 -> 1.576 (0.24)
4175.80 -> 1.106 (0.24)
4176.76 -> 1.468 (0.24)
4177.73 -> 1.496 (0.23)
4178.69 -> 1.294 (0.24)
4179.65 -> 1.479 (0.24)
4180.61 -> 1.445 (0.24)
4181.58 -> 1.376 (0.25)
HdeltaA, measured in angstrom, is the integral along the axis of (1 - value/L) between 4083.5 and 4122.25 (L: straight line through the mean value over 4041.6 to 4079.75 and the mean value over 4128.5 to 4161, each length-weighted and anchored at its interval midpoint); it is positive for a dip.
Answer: 3.5 angstrom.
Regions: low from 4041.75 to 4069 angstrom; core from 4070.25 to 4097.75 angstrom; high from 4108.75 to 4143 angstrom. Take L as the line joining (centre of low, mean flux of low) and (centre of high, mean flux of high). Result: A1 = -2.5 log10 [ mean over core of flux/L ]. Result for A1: 0.11 mag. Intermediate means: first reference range 1.6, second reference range 1.42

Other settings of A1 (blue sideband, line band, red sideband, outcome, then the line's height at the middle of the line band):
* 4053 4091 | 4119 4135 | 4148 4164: 0.13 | 1.54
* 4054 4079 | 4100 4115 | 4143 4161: 0.09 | 1.51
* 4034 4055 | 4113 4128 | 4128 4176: 0.15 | 1.56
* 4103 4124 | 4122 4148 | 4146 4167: 0.04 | 1.47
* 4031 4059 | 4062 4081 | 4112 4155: 0.08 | 1.58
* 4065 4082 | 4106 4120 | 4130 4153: 0.07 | 1.48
